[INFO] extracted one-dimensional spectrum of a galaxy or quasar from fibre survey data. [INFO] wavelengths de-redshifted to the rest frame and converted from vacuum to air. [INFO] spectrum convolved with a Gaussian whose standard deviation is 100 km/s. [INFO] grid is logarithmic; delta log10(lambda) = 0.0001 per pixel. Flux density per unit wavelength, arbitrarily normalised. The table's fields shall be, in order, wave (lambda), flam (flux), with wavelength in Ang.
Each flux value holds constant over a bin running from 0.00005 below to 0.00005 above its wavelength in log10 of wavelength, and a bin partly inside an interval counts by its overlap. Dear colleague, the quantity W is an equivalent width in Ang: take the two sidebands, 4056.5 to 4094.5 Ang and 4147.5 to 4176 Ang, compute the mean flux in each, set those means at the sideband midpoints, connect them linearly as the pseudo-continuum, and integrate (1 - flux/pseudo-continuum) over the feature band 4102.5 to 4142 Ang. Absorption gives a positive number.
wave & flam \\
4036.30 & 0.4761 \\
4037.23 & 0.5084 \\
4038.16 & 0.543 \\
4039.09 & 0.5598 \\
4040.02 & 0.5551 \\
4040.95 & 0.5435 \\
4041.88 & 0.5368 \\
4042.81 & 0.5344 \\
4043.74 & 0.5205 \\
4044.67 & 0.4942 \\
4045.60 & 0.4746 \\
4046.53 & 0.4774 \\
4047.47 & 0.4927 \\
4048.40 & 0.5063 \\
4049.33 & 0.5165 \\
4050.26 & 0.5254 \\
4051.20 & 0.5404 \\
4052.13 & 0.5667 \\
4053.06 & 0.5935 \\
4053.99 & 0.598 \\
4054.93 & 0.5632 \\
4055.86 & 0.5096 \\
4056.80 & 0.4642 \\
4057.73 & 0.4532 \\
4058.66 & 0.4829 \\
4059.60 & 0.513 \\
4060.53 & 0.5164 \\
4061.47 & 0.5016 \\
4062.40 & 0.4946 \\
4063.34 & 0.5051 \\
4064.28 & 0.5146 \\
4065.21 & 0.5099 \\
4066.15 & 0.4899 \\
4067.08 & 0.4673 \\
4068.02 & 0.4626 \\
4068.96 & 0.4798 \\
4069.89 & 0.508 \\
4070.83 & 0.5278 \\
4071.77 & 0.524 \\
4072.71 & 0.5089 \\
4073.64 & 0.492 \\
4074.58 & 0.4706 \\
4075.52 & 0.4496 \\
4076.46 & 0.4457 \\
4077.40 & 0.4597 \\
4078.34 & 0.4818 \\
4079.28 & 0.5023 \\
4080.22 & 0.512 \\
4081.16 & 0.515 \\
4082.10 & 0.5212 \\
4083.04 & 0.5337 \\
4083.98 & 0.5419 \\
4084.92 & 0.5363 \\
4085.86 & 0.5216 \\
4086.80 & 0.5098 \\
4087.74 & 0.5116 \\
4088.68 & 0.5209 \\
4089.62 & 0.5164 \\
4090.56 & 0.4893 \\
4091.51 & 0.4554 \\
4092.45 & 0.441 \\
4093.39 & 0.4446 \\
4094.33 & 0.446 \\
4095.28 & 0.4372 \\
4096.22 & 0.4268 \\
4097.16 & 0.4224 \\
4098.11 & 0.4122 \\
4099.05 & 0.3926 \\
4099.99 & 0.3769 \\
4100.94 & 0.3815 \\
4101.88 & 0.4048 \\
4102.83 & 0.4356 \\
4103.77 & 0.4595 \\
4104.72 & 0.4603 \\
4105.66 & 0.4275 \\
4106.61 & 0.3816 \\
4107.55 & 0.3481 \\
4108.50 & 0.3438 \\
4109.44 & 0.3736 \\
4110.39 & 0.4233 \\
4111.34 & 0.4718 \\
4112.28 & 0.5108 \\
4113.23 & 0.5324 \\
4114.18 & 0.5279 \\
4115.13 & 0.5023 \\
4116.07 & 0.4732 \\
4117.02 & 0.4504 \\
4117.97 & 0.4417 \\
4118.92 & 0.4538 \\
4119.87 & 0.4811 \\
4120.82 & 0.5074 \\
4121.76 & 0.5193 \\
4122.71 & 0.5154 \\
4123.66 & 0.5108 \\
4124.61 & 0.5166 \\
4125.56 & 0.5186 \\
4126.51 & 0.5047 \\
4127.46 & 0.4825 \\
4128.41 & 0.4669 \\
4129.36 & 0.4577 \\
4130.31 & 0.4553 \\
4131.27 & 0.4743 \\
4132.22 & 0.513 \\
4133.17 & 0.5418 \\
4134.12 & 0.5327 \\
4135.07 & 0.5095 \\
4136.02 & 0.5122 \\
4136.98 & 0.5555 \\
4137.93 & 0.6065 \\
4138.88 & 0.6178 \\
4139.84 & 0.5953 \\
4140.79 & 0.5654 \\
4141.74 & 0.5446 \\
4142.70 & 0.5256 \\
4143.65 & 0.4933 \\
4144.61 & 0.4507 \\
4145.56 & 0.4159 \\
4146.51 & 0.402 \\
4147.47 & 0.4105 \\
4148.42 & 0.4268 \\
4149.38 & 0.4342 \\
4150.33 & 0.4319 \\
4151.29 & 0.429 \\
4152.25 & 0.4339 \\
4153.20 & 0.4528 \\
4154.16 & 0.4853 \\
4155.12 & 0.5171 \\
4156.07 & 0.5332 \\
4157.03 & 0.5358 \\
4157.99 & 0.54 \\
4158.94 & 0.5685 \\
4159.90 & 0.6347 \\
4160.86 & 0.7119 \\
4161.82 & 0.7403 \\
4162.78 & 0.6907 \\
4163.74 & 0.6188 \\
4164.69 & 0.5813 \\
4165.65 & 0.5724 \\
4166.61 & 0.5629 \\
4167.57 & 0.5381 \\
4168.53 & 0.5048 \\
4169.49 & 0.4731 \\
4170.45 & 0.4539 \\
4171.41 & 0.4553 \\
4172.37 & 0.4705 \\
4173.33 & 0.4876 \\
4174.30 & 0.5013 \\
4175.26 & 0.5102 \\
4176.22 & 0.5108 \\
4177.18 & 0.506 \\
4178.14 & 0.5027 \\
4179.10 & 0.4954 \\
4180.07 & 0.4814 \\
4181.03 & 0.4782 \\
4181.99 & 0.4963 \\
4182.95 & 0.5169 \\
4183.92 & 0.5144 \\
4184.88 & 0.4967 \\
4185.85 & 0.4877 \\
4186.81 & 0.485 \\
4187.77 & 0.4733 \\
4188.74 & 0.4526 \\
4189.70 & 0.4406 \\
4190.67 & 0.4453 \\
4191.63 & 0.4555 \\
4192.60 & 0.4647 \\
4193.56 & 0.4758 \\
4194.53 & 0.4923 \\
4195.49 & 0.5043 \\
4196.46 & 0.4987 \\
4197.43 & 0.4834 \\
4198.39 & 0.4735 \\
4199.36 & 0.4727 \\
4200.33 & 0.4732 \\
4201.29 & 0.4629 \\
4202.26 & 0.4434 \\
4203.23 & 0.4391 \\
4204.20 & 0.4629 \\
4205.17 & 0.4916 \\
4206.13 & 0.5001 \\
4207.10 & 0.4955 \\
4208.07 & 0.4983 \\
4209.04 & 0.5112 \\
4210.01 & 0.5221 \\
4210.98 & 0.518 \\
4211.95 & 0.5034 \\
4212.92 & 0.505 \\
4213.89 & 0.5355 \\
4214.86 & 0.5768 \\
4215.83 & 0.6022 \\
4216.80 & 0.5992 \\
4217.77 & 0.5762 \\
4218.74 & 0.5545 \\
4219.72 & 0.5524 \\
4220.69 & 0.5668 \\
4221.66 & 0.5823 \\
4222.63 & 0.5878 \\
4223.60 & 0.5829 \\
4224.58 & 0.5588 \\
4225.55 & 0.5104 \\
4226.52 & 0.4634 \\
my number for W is 1.8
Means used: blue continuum 0.494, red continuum 0.525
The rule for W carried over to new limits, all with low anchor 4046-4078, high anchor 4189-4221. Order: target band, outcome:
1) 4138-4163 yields -1.0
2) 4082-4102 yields 1.5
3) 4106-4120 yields 1.6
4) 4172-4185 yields 0.1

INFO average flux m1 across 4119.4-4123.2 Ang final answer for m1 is 0.507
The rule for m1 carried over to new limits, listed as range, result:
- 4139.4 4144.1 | 0.545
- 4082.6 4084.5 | 0.538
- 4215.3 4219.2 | 0.584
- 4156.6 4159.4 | 0.549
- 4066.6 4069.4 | 0.47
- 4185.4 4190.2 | 0.468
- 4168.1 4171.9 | 0.471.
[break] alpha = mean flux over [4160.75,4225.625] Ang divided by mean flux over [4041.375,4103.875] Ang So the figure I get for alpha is 1.1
